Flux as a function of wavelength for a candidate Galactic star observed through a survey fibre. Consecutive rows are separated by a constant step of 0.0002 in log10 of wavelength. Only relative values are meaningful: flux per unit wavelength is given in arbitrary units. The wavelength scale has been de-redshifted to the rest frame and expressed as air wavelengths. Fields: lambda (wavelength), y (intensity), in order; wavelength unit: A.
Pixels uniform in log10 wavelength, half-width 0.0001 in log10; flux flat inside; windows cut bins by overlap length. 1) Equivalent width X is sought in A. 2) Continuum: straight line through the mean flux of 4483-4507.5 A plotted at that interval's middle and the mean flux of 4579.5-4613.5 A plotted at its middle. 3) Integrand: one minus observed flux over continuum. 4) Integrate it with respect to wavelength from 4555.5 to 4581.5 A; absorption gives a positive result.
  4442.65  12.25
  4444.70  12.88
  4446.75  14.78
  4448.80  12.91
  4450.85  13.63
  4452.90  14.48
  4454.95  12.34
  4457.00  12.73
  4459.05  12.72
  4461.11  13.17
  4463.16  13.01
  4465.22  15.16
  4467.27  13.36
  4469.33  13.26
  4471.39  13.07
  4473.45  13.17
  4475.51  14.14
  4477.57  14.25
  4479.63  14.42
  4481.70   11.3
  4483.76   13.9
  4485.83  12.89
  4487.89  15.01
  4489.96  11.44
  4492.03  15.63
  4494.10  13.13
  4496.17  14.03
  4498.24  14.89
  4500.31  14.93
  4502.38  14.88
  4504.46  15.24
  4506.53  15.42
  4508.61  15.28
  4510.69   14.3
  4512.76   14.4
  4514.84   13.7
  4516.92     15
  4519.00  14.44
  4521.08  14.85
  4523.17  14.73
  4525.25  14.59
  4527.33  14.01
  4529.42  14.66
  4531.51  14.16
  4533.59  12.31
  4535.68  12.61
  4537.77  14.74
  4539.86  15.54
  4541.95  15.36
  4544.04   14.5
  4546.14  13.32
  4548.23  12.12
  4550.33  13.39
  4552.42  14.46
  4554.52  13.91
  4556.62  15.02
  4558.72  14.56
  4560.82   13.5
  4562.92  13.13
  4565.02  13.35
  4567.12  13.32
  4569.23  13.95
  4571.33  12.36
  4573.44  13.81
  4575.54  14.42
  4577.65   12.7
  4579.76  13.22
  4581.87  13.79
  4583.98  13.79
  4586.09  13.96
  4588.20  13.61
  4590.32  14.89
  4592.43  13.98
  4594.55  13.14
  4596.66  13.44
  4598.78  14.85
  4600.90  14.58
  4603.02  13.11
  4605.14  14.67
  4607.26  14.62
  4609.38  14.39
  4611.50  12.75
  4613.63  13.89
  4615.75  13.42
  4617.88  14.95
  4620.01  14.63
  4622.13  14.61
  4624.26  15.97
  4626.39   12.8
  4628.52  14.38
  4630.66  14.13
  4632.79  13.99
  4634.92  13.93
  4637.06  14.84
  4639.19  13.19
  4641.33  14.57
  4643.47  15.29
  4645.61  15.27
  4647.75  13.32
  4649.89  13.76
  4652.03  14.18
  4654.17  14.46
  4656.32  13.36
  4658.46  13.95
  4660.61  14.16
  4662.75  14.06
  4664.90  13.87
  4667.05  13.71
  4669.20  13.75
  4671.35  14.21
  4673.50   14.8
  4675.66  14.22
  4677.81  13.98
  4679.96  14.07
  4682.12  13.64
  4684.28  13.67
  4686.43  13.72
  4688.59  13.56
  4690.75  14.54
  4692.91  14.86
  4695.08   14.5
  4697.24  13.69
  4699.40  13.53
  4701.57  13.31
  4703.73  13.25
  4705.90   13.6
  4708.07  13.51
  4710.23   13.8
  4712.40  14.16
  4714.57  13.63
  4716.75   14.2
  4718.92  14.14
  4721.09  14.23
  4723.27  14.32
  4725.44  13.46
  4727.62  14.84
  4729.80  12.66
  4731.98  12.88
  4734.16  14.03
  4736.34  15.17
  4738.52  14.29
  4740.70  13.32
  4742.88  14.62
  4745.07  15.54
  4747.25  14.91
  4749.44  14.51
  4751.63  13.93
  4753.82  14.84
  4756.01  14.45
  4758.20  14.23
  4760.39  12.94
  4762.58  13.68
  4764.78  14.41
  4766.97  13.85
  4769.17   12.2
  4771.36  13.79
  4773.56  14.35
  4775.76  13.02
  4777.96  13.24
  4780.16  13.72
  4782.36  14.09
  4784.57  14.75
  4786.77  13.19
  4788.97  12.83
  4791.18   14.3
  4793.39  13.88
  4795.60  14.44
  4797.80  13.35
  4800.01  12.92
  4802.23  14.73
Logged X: 0.8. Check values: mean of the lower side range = 14.3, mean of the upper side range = 13.9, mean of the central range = 13.6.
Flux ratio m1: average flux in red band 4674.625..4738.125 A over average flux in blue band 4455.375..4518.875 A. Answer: 1.0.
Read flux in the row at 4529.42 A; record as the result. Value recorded 14.66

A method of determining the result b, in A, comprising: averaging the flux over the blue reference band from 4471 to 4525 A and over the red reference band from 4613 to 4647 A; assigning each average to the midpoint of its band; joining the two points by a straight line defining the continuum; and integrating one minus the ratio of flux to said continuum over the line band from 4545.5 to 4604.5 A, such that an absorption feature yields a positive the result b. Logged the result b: 2.4 A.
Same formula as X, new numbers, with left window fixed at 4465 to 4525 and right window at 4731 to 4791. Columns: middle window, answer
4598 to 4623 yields -0.24 A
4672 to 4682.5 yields -0.12 A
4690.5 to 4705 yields 0.09 A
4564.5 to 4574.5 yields 0.52 A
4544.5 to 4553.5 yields 0.45 A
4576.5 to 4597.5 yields 0.63 A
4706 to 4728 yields 0.01 A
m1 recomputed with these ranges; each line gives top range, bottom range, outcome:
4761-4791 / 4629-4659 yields 0.96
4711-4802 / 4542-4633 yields 1.00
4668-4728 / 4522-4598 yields 1.01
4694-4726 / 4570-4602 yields 1.00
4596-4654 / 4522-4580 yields 1.03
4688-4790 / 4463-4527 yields 0.99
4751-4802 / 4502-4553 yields 0.96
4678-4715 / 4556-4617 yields 1.00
